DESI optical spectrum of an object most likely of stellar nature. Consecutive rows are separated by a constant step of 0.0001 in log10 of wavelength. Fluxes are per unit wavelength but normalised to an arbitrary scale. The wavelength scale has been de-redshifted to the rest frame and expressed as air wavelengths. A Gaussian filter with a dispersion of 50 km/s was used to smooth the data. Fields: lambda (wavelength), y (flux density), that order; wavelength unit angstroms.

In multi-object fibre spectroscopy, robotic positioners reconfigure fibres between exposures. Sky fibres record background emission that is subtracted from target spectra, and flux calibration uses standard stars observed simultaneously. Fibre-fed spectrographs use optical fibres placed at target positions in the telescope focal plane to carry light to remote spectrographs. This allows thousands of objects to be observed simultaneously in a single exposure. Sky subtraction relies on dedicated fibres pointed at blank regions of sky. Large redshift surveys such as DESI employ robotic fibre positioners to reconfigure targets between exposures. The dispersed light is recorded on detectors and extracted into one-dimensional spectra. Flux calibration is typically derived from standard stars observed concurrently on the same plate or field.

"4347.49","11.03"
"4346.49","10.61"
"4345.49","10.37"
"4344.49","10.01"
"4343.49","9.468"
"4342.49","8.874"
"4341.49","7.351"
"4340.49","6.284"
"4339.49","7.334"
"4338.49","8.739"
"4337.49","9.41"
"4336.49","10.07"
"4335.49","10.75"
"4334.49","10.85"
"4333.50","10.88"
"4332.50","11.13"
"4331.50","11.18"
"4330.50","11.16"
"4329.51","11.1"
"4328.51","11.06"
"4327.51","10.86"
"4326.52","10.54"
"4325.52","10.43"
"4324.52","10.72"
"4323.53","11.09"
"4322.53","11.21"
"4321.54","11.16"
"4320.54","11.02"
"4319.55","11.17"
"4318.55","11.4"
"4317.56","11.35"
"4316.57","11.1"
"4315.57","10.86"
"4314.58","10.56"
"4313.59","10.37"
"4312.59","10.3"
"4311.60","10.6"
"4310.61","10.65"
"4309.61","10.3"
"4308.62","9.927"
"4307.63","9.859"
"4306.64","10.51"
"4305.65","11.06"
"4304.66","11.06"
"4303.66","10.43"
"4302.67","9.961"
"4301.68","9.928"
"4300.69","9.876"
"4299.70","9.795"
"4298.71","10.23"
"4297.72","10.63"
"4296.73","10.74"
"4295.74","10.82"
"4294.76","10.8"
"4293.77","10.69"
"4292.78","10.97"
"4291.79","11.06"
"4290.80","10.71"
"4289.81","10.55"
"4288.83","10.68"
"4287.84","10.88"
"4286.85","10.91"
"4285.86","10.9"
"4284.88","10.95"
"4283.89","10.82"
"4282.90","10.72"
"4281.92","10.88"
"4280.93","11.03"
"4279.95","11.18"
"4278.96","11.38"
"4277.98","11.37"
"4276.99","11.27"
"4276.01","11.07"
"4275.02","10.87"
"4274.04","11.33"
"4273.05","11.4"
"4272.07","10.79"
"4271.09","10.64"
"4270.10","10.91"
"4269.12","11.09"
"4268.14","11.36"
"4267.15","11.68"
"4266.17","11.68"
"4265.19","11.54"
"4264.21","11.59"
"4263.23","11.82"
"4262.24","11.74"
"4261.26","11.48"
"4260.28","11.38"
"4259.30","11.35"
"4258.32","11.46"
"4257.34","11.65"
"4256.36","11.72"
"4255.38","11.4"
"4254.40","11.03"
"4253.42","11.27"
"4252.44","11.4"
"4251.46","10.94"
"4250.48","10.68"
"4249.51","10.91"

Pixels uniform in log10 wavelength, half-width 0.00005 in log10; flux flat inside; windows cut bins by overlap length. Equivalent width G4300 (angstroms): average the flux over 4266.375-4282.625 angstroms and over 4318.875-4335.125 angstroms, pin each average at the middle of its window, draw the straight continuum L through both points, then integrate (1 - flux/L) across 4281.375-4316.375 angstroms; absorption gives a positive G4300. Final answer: 1.55 angstroms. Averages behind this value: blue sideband 11.1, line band 10.6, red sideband 11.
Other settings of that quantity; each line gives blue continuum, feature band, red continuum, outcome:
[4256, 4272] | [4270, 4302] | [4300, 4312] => 0.1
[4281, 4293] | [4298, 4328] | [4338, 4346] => -2.7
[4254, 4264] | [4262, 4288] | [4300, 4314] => -0.1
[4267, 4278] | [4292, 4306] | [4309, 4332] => 0.6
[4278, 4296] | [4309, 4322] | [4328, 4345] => -0.8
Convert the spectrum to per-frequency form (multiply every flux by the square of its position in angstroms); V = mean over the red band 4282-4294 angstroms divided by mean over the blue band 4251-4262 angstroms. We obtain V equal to 0.96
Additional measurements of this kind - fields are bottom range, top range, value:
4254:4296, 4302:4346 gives 0.95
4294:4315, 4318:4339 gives 1.05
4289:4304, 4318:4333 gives 1.06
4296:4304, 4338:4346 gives 0.85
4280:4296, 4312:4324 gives 1.02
